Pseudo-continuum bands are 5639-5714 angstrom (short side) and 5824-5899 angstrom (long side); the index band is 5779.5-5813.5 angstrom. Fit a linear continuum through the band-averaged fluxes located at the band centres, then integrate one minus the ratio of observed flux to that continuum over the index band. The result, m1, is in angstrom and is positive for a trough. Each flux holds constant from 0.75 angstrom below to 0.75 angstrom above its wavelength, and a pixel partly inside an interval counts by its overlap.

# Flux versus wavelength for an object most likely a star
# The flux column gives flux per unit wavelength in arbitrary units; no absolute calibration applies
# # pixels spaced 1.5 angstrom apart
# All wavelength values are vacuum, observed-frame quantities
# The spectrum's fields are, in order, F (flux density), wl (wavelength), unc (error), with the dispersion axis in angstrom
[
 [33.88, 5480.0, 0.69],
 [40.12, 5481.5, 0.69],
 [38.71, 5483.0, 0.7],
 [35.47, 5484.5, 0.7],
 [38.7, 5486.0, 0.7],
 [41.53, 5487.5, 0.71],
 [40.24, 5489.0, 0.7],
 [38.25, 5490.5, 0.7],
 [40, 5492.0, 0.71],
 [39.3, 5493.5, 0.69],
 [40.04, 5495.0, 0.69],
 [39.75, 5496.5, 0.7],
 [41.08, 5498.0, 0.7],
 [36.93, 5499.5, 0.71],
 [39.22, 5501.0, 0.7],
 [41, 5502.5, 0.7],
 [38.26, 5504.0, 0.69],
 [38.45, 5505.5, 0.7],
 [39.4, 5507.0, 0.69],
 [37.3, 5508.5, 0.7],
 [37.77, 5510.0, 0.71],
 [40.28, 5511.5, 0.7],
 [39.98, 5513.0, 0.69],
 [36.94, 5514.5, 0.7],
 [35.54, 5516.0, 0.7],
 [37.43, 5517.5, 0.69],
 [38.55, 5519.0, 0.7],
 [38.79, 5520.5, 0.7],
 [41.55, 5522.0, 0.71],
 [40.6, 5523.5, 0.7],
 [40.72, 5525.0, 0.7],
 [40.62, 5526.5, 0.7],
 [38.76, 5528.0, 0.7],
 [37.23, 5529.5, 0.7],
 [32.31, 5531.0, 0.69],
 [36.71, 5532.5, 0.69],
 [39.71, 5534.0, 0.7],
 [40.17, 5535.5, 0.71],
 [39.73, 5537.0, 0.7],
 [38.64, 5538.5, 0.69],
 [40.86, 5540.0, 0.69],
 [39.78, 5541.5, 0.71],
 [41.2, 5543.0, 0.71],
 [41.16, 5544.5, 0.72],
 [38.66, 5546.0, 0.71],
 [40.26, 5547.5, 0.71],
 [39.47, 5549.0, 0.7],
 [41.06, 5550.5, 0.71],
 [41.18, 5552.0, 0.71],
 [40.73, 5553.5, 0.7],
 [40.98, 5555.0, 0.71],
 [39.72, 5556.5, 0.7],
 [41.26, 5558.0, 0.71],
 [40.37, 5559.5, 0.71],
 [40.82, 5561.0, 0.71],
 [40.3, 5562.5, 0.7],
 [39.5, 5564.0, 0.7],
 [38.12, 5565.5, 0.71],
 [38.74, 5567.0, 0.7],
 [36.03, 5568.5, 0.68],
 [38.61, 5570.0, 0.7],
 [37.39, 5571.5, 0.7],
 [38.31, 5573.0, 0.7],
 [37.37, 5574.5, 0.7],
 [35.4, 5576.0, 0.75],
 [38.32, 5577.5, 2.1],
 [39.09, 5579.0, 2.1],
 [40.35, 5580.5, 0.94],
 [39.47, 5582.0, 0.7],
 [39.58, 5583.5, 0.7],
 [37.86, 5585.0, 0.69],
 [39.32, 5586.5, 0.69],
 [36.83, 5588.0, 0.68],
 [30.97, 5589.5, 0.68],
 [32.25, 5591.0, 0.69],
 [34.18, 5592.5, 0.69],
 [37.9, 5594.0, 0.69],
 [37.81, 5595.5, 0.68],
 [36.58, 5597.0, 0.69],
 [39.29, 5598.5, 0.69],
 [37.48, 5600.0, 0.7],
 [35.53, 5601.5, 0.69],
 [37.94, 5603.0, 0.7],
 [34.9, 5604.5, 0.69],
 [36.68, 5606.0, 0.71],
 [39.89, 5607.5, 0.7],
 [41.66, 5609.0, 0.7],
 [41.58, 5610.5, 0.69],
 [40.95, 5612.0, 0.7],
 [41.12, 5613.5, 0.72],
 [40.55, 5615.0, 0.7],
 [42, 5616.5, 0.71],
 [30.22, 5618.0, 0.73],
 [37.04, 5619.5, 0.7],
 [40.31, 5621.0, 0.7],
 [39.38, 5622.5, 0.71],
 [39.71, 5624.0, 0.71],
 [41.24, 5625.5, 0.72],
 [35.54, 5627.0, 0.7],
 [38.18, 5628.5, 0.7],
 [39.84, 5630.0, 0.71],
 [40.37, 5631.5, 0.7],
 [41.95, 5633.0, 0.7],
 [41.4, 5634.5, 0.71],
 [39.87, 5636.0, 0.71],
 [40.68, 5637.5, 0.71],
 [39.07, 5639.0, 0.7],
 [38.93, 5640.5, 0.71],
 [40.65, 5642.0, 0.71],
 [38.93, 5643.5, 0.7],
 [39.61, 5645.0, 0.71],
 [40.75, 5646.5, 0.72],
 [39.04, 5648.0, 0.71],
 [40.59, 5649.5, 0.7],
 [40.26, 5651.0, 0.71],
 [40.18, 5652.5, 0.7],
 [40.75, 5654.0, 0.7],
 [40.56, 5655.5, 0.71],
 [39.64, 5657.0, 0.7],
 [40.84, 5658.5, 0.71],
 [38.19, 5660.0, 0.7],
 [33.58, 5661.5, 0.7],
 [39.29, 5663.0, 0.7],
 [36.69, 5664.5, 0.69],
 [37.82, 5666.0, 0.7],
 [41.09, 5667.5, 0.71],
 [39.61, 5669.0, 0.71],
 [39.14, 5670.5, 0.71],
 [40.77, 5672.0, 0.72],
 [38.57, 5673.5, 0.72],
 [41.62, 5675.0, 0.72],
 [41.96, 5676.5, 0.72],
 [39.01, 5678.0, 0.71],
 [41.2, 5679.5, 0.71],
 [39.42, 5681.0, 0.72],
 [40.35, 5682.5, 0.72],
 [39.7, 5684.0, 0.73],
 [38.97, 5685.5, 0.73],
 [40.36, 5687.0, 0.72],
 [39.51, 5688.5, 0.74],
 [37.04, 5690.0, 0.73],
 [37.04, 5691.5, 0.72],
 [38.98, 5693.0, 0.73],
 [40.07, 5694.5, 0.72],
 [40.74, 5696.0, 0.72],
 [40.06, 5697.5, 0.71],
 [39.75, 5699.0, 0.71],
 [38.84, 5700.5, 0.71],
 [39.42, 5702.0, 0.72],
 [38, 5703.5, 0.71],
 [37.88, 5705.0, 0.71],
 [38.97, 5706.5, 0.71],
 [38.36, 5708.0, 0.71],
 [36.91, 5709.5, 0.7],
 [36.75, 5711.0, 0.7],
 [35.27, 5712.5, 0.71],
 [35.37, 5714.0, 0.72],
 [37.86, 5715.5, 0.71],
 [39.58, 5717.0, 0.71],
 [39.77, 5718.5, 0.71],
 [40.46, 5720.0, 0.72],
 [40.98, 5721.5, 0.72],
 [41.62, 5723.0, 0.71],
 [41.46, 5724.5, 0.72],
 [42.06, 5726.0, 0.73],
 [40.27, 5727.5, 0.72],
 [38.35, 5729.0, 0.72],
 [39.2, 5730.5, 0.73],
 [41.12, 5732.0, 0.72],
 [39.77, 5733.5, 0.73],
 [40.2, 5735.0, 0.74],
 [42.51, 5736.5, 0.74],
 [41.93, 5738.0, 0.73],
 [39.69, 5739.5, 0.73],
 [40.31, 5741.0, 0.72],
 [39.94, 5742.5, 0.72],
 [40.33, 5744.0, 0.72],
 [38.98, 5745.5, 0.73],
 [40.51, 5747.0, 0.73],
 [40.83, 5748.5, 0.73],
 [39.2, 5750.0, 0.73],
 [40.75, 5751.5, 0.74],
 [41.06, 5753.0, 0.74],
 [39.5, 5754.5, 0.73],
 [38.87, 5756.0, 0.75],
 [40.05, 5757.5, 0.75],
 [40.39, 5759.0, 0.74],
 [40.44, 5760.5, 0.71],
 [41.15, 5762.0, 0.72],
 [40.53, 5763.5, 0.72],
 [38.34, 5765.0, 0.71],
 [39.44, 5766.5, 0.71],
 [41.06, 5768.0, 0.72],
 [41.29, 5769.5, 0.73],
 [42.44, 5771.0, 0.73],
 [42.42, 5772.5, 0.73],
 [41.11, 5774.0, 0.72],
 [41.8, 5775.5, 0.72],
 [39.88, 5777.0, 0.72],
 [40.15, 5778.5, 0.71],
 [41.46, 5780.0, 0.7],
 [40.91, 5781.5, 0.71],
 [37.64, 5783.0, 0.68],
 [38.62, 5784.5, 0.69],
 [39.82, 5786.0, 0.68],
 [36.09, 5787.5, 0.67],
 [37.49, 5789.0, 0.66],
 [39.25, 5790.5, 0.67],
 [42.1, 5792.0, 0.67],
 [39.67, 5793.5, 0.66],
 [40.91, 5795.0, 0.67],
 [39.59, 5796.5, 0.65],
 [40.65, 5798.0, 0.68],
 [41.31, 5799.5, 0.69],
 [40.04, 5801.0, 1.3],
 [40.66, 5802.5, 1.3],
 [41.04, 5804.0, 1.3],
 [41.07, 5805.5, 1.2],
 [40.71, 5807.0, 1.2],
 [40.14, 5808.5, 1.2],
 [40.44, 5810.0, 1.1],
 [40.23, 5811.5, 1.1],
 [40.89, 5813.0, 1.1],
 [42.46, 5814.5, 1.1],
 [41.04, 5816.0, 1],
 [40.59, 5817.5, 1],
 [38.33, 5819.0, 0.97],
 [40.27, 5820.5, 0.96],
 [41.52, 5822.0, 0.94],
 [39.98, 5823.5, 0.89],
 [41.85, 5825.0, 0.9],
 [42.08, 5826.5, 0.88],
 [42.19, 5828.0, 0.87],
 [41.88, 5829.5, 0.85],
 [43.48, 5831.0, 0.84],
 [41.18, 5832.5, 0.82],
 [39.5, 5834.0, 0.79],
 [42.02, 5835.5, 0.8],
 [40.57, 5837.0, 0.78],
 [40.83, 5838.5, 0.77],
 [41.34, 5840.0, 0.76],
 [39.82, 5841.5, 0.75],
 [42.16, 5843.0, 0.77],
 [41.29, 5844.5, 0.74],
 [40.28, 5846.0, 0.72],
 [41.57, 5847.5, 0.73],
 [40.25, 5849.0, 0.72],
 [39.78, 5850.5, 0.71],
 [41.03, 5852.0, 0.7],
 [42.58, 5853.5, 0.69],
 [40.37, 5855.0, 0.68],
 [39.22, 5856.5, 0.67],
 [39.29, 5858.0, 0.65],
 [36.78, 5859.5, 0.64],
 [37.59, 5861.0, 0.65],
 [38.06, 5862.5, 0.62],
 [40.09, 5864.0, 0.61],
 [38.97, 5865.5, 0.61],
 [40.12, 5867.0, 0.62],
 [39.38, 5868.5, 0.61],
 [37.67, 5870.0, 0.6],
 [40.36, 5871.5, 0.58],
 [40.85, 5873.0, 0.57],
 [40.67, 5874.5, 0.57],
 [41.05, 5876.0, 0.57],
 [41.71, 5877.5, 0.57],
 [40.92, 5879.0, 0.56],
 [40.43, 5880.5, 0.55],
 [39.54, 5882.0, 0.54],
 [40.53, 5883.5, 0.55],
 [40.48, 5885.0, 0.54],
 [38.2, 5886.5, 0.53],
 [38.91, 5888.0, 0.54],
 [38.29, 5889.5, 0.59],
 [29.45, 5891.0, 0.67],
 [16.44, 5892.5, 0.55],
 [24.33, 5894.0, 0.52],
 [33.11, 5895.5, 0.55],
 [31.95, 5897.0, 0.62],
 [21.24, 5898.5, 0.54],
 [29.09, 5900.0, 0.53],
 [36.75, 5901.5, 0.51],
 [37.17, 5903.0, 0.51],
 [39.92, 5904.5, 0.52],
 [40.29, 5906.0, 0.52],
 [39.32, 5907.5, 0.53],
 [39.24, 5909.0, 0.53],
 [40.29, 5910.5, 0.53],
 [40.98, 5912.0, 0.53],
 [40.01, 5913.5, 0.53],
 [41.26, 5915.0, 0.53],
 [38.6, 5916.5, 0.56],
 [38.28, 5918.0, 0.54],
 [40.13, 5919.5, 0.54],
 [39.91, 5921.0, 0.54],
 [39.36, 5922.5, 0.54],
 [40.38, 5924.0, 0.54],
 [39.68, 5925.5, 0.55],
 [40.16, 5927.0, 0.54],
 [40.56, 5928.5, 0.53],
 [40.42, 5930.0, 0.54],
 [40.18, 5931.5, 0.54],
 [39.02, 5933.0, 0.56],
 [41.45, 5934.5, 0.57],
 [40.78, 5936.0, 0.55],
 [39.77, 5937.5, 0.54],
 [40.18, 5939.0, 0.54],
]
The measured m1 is -1.01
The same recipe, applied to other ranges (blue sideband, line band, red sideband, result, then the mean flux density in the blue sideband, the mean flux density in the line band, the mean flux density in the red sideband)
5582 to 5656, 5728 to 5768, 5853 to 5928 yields -2.0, 38.7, 40.1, 37.8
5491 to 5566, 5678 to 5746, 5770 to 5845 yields 1.3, 39.4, 39.4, 40.7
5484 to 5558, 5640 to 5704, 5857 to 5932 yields -1.4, 39.3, 39.5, 37.8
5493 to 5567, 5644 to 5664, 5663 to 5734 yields -0.1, 39.3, 39.4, 39.3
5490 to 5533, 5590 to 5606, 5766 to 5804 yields 1.2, 38.7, 36.3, 40.3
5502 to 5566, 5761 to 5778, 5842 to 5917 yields -1.1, 39.3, 40.8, 38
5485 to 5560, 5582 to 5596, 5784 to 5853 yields 1.1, 39.3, 36.4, 40.6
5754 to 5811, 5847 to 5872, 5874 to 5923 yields -1.0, 40.2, 39.6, 36.9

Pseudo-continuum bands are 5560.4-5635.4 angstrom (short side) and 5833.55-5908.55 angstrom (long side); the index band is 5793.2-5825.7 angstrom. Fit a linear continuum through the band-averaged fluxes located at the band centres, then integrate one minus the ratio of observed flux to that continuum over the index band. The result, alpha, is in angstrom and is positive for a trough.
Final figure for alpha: -2.2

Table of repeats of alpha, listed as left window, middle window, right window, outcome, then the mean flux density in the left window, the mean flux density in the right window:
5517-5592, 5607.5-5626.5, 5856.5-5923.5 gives -0.50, 38.8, 37.5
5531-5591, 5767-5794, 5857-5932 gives -1.43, 38.9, 37.8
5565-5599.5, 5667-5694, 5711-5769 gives -0.49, 37.4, 39.9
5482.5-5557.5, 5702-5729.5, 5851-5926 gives -0.31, 39.2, 37.8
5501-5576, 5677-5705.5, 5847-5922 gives -0.57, 39.1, 37.8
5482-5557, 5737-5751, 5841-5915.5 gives -0.66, 39.2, 38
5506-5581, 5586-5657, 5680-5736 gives 0.73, 39.1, 39.2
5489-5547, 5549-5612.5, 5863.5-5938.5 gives 0.77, 39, 38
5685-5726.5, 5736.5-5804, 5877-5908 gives -4.67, 39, 35.1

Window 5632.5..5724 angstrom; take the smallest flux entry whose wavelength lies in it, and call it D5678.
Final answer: 33.58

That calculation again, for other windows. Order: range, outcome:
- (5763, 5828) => 36.09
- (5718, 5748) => 38.35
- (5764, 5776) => 38.34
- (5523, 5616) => 30.97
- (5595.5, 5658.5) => 30.22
